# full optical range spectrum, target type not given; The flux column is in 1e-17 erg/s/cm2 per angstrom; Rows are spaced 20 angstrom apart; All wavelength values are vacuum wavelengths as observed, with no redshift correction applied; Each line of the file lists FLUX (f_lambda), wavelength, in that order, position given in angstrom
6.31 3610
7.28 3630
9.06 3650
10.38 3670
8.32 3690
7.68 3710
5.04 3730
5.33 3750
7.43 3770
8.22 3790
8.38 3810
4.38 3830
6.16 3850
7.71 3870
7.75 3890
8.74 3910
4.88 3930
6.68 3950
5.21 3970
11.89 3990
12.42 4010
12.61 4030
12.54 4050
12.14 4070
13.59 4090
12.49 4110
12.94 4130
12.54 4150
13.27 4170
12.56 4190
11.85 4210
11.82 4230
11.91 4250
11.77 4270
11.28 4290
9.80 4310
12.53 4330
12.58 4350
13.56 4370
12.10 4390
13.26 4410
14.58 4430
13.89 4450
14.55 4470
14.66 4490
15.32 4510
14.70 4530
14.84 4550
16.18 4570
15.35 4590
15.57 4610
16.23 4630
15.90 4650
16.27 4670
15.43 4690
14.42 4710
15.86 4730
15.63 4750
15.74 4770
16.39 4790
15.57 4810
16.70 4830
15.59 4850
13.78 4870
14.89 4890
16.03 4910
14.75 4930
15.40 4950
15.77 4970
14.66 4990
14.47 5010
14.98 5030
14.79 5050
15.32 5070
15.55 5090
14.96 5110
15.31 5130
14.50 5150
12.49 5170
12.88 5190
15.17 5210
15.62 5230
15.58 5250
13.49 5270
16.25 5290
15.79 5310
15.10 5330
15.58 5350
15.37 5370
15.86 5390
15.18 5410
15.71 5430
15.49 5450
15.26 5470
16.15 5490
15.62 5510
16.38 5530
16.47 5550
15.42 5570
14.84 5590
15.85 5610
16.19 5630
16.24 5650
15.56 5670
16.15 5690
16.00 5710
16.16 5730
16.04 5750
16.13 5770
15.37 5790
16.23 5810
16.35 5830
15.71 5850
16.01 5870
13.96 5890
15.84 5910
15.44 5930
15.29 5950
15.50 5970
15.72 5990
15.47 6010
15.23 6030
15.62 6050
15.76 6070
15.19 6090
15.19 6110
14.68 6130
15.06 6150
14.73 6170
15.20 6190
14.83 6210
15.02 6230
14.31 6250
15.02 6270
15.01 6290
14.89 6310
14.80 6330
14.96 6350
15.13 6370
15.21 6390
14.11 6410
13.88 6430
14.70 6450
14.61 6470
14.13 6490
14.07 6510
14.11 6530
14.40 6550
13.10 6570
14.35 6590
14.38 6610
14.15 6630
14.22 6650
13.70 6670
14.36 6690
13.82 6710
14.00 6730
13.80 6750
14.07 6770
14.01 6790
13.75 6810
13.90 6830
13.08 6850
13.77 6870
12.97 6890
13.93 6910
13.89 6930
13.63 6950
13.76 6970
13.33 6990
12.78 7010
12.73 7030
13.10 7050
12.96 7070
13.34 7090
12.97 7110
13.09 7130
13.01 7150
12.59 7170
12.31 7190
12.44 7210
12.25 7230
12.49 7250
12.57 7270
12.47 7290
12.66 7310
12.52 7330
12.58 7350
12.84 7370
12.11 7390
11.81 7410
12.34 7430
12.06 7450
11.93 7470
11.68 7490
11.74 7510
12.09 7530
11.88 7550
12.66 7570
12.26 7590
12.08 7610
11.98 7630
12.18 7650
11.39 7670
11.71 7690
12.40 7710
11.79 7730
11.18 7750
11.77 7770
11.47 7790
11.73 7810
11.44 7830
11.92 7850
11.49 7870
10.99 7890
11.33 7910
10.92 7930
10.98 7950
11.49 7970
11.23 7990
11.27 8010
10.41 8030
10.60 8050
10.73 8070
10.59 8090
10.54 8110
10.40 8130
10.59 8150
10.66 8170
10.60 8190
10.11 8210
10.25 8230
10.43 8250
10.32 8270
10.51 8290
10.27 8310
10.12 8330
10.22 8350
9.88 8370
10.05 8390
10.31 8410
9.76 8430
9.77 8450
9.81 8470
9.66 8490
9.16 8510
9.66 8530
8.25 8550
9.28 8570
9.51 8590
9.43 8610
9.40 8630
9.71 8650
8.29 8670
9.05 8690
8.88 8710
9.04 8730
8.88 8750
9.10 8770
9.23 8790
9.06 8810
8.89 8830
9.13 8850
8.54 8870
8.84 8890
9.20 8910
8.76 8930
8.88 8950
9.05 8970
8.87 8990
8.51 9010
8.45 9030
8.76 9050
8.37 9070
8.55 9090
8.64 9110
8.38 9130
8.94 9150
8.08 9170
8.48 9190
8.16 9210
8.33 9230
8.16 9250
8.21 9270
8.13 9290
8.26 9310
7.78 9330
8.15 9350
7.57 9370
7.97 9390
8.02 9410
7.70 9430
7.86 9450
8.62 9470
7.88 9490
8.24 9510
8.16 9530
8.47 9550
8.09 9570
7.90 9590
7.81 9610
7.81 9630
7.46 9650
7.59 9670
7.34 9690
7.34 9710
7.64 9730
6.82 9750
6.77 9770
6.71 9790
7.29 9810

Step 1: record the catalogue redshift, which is 0.000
